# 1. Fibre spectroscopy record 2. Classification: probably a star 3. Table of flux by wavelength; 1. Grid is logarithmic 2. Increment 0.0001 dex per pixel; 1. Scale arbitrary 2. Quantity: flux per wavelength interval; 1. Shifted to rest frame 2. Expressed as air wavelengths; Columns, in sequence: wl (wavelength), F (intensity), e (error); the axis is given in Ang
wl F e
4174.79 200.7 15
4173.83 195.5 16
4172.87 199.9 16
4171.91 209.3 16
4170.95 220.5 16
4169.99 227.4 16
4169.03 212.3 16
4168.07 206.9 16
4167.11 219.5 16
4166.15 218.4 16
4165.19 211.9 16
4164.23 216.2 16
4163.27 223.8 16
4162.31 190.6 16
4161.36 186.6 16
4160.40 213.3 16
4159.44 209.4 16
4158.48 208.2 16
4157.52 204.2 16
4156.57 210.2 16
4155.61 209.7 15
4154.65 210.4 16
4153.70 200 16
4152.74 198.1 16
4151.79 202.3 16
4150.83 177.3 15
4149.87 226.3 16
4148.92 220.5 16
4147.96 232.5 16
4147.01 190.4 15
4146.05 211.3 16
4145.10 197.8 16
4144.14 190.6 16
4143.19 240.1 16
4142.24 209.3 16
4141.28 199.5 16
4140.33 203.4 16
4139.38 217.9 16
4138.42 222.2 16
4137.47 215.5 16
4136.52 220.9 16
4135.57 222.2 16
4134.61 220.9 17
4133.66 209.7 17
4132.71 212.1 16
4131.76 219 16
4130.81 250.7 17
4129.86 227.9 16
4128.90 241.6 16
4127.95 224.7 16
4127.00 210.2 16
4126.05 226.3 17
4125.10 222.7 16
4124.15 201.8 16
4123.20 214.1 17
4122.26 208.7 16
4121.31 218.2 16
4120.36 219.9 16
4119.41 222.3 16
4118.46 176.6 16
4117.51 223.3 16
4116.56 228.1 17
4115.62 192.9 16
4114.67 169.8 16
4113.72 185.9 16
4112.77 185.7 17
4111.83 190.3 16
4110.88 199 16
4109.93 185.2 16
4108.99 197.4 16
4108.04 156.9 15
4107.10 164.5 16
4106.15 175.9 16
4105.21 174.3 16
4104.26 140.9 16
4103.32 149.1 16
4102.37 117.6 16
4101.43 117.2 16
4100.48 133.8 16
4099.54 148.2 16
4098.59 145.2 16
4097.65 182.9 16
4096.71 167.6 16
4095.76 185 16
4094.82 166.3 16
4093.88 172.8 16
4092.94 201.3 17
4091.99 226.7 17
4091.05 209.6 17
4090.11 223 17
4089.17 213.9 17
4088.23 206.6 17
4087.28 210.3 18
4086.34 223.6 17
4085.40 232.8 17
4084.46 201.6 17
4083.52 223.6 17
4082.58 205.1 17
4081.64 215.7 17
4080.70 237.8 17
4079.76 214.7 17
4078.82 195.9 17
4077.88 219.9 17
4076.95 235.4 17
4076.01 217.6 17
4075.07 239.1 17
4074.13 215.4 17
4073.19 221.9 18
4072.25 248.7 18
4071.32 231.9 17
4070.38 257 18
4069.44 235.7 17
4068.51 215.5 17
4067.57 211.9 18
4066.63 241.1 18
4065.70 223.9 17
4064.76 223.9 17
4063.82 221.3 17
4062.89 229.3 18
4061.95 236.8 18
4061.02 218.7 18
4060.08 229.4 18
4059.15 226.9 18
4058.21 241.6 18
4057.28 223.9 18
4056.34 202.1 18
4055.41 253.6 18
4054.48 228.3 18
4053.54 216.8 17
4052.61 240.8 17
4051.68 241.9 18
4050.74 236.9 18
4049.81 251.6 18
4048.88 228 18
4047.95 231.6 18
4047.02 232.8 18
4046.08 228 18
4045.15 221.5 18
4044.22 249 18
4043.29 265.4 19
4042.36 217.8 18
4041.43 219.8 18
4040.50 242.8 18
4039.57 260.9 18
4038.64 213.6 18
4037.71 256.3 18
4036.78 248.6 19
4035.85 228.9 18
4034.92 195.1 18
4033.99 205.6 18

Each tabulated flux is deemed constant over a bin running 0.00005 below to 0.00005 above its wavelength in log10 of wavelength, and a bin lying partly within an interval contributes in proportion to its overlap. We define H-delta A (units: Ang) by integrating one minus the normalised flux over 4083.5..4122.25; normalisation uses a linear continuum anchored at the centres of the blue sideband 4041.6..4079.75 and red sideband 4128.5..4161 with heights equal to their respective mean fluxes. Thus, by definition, 6.1 Ang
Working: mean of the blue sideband 230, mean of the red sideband 213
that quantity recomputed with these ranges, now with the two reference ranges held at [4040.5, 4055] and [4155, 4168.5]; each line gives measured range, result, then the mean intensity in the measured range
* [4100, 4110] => 3.0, 155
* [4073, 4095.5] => 1.3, 213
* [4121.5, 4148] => -0.1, 216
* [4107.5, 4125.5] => 1.6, 200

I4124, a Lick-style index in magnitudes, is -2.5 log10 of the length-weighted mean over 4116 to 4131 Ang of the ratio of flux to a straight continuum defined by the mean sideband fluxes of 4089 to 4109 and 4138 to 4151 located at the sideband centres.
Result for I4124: -0.14 mag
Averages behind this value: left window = 170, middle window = 219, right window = 211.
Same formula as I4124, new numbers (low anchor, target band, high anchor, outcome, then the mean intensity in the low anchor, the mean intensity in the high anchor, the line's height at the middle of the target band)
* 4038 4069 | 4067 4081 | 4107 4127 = -0.025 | 231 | 201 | 221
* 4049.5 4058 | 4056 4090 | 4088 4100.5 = -0.068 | 233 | 186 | 211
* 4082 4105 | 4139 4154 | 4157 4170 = -0.020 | 183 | 210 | 204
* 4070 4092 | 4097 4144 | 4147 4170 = 0.096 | 222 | 209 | 215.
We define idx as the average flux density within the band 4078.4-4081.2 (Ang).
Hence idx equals 216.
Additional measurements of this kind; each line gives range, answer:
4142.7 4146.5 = 210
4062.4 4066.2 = 225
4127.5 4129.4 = 232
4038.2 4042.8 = 231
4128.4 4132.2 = 234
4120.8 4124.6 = 211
